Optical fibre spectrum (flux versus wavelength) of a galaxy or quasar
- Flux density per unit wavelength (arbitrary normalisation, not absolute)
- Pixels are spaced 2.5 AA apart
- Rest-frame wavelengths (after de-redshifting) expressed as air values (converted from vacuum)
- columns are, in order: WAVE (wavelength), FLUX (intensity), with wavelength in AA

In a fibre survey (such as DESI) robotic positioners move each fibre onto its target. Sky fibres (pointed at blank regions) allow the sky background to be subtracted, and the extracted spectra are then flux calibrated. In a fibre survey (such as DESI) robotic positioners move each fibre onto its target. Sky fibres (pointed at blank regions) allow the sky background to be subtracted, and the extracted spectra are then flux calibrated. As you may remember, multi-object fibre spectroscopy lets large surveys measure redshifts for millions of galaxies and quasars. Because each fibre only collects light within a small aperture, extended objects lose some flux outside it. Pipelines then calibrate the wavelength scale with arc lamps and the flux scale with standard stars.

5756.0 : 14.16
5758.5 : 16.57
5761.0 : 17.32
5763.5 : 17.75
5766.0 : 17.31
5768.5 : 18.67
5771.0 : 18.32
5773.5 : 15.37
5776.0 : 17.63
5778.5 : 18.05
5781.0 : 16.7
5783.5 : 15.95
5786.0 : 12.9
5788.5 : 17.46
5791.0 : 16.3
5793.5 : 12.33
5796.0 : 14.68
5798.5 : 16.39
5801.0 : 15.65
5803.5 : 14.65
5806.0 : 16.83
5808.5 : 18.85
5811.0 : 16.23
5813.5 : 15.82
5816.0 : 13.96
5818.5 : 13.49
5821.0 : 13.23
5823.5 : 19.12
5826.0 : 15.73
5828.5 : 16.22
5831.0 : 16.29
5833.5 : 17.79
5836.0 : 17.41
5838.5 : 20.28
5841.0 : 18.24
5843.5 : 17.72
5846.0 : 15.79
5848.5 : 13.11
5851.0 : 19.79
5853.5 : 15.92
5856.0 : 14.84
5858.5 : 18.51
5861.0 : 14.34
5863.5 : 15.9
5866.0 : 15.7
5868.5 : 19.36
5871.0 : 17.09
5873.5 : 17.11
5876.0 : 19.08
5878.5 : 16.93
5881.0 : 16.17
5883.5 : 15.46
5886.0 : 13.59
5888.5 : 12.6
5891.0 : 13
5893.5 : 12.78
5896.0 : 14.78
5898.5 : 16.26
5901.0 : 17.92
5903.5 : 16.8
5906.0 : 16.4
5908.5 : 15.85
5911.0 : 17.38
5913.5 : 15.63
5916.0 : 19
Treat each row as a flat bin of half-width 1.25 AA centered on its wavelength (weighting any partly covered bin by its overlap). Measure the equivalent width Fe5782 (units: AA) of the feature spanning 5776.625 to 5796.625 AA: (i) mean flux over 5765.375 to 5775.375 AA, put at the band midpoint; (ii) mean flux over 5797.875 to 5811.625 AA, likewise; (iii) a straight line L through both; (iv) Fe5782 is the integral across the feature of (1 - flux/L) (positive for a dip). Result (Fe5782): 1.58 AA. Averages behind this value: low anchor 17.4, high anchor 16.4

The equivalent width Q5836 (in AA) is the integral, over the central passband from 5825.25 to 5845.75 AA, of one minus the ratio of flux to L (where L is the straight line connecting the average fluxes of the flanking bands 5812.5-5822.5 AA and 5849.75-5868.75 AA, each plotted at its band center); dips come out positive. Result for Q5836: -2.88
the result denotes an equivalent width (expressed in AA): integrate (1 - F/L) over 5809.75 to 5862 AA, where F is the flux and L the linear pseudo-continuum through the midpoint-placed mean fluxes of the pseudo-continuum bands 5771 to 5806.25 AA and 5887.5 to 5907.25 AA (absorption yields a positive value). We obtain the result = -2.9 AA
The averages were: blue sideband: 15.8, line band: 16.4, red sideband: 15.1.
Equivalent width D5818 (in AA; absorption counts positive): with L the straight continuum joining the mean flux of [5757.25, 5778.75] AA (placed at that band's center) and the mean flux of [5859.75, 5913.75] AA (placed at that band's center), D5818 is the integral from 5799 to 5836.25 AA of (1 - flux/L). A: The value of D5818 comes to 1.6 AA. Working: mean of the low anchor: 17.4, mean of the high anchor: 15.9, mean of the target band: 16.1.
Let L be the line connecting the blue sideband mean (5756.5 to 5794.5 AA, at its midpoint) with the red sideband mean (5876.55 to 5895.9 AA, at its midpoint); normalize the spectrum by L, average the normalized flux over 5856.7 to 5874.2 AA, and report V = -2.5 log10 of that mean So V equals -0.13 mag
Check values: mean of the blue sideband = 16.6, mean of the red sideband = 14.6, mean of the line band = 16.8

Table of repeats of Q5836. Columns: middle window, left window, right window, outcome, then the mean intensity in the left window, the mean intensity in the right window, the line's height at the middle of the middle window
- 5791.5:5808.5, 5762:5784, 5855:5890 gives 1.6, 17.4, 16.2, 17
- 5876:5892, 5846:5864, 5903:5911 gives 1.3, 16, 16.5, 16.3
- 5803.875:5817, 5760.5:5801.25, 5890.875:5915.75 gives 0.0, 16.4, 15.9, 16.3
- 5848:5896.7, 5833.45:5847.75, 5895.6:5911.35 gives 3.6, 17.7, 16.5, 17.1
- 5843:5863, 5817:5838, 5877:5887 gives -0.2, 16.3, 15.7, 16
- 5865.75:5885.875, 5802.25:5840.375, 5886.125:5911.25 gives -1.8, 16.4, 15.2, 15.6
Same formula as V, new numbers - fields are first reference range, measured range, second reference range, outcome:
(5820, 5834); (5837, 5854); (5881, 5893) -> -0.11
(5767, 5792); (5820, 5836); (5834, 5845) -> 0.09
